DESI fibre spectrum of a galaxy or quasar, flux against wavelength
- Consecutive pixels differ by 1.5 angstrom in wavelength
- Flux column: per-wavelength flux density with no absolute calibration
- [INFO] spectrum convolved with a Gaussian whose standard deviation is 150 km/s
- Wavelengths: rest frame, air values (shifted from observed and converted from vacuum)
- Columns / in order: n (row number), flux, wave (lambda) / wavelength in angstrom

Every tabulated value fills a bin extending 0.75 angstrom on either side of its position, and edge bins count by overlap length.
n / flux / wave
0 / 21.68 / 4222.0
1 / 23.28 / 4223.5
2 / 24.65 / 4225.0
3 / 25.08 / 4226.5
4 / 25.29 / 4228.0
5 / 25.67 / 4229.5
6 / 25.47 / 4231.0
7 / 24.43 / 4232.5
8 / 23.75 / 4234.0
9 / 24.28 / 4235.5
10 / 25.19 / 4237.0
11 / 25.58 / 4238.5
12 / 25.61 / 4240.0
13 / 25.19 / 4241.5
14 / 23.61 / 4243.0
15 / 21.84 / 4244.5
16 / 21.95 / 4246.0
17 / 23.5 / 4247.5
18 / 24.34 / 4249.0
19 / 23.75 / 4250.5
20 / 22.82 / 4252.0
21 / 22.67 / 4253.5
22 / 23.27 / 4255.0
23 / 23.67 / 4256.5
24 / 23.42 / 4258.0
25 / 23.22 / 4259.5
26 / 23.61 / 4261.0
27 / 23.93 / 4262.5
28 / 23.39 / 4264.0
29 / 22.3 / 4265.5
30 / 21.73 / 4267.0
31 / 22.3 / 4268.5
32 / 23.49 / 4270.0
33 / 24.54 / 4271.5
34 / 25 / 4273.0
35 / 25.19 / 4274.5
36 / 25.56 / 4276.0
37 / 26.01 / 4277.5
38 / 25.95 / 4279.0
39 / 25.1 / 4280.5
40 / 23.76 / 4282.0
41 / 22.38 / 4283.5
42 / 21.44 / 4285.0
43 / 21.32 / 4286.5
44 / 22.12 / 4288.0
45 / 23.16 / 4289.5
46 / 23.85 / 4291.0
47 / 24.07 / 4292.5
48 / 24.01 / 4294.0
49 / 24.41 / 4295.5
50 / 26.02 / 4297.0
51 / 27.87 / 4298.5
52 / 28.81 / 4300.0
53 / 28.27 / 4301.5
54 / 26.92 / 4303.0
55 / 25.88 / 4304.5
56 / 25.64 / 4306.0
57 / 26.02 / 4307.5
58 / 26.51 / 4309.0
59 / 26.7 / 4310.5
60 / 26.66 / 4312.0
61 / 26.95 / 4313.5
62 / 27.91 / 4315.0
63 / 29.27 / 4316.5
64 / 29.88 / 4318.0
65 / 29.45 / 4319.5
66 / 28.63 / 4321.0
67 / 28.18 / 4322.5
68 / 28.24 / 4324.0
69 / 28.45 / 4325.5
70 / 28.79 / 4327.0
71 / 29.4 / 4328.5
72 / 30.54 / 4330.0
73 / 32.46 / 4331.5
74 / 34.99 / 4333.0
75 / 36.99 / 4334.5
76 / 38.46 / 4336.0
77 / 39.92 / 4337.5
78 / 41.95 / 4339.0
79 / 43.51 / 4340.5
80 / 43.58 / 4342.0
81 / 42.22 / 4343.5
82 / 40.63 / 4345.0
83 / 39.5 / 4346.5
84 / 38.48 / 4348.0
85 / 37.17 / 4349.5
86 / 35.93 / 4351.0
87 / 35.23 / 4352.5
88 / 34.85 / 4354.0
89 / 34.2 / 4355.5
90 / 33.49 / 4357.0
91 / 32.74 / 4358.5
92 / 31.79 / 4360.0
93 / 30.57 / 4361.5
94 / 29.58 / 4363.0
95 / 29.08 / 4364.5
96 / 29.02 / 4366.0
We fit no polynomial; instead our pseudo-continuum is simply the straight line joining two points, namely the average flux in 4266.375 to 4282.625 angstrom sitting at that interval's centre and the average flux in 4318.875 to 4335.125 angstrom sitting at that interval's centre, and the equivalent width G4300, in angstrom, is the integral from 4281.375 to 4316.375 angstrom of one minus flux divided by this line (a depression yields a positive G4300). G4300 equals 2.53 angstrom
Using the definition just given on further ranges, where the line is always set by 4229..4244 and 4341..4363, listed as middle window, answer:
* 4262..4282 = 2.95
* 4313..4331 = 2.40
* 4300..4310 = 1.55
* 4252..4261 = 1.20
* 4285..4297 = 2.74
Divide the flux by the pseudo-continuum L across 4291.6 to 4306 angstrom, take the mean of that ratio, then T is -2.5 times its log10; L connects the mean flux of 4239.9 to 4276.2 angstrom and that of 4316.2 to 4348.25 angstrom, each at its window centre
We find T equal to 0.14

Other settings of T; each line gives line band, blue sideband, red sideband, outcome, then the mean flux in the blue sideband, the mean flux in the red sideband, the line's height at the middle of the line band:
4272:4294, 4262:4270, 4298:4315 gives 0.025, 22.8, 27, 24.5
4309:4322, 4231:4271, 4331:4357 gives 0.198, 23.6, 38.2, 33.7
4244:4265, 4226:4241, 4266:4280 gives 0.066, 25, 24.4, 24.7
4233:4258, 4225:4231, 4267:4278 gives 0.049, 25.3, 24.4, 24.9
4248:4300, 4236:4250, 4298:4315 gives 0.070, 24.1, 27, 25.5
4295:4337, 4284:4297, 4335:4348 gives 0.104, 23.2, 41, 32.1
